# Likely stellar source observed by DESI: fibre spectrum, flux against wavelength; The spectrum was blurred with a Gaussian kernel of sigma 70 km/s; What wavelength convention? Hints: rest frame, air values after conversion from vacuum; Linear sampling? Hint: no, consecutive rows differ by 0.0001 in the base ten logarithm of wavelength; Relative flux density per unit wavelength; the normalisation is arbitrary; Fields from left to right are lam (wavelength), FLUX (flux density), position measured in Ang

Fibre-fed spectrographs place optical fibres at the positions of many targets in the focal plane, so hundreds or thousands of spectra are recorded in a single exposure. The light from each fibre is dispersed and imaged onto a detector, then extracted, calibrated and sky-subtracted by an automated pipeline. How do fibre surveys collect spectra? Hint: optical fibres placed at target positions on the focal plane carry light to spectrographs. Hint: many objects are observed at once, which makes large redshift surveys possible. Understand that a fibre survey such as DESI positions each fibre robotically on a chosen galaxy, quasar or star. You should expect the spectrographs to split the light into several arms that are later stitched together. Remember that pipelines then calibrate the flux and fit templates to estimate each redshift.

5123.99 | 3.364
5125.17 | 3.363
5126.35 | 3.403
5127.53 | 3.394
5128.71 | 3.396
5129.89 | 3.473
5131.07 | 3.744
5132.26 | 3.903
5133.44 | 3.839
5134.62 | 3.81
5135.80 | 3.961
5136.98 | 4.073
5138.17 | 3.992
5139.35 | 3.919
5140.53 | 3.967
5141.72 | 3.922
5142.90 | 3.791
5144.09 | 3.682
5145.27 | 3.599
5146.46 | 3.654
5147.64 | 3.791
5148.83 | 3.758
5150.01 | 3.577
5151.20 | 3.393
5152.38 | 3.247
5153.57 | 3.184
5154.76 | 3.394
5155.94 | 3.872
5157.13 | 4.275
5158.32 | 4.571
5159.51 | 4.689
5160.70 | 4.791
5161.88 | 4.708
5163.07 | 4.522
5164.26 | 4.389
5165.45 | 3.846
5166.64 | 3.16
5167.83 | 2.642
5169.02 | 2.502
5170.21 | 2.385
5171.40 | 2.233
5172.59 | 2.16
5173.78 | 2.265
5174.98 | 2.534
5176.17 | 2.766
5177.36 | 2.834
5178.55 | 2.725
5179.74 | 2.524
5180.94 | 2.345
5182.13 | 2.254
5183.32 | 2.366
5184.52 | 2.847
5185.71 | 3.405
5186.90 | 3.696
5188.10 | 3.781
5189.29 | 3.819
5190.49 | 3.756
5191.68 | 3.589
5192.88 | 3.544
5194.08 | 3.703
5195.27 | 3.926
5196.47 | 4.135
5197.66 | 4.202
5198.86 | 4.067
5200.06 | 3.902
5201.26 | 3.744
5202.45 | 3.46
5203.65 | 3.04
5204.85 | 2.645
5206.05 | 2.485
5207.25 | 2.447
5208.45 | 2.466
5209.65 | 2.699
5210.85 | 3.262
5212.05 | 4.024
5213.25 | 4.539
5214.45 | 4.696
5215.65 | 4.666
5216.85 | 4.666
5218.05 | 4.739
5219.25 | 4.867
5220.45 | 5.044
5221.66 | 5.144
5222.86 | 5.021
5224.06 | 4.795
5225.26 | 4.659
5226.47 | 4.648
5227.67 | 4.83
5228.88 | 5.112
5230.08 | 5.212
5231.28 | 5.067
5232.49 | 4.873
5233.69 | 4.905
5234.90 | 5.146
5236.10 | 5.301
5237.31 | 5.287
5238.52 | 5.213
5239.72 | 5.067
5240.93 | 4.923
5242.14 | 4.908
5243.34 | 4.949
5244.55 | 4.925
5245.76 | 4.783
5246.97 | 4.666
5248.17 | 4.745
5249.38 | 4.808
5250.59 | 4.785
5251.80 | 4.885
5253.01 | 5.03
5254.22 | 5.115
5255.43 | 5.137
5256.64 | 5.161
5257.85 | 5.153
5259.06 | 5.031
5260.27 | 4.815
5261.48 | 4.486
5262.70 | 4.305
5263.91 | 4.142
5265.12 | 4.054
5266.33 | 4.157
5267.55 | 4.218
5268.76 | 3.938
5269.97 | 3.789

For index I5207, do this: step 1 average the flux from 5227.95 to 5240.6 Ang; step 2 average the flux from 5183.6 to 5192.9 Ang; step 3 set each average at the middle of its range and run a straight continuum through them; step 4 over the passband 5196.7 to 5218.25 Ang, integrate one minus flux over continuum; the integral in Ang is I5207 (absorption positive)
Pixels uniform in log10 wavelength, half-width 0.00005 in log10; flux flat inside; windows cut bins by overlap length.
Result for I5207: 2.8 Ang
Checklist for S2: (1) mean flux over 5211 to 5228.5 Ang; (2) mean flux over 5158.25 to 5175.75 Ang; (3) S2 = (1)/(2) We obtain 1.39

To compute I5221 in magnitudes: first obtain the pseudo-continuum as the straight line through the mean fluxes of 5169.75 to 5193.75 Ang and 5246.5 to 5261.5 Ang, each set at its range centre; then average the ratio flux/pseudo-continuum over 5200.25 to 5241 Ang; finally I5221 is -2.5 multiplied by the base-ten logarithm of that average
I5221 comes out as -0.087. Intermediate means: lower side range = 2.9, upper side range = 4.93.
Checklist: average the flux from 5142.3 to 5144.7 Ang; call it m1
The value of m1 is 3.74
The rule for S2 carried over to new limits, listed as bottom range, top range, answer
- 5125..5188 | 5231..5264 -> 1.43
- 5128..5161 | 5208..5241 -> 1.23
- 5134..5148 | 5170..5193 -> 0.75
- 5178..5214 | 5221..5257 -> 1.50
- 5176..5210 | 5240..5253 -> 1.51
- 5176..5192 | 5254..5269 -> 1.51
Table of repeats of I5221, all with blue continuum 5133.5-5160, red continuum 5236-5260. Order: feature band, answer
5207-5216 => 0.255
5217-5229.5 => -0.041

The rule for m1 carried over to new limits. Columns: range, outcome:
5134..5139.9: 3.95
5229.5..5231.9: 5.14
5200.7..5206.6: 3.08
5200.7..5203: 3.61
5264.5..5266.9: 4.11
